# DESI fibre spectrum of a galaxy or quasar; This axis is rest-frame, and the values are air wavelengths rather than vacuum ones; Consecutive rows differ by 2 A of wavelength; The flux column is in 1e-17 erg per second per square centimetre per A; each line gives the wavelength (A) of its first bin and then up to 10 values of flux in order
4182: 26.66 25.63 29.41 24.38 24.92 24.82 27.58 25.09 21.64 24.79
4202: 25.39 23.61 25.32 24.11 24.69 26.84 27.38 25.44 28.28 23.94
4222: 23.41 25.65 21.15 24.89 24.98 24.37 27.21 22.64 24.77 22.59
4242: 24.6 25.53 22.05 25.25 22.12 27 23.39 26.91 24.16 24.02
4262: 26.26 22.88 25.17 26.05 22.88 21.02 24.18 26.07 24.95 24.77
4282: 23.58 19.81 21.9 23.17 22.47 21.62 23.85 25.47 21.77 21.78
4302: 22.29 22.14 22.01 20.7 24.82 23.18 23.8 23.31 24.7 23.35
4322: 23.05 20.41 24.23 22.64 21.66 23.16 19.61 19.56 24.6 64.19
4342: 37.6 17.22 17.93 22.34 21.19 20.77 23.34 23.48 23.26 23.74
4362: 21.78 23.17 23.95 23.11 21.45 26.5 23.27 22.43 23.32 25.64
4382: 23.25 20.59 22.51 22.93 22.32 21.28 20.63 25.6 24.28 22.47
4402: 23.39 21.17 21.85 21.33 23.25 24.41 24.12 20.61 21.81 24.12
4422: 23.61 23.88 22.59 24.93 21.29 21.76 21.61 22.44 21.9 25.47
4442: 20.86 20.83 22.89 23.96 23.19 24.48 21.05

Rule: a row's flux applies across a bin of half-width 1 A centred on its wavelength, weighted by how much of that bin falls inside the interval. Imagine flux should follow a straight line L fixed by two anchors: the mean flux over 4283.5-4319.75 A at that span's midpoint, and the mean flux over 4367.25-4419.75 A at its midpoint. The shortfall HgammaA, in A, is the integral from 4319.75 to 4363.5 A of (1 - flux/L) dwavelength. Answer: -3.3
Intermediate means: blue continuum 22.8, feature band 24.5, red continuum 22.8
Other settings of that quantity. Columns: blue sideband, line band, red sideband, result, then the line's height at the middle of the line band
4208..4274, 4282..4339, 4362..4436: 3.1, 23.8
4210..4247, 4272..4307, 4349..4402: 1.5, 24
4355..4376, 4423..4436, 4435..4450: 0.1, 22.8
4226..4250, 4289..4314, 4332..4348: 3.6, 26.5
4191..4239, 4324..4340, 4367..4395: -0.9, 23.4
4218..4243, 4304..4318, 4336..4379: 1.0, 24.8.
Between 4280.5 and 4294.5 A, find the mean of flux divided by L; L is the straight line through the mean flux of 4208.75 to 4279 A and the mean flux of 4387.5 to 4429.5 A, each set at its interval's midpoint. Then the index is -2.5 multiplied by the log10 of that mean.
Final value 0.08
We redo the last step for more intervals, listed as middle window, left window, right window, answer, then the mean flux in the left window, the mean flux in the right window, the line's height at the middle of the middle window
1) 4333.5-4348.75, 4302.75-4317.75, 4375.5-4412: -0.230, 22.9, 22.7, 22.9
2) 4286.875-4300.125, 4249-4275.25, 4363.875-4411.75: 0.048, 24.3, 22.9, 24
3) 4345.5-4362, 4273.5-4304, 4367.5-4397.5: 0.045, 23.1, 23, 23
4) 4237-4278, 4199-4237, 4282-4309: -0.035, 25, 22.3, 23.6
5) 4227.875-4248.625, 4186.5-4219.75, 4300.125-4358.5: 0.025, 25.3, 24.1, 25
